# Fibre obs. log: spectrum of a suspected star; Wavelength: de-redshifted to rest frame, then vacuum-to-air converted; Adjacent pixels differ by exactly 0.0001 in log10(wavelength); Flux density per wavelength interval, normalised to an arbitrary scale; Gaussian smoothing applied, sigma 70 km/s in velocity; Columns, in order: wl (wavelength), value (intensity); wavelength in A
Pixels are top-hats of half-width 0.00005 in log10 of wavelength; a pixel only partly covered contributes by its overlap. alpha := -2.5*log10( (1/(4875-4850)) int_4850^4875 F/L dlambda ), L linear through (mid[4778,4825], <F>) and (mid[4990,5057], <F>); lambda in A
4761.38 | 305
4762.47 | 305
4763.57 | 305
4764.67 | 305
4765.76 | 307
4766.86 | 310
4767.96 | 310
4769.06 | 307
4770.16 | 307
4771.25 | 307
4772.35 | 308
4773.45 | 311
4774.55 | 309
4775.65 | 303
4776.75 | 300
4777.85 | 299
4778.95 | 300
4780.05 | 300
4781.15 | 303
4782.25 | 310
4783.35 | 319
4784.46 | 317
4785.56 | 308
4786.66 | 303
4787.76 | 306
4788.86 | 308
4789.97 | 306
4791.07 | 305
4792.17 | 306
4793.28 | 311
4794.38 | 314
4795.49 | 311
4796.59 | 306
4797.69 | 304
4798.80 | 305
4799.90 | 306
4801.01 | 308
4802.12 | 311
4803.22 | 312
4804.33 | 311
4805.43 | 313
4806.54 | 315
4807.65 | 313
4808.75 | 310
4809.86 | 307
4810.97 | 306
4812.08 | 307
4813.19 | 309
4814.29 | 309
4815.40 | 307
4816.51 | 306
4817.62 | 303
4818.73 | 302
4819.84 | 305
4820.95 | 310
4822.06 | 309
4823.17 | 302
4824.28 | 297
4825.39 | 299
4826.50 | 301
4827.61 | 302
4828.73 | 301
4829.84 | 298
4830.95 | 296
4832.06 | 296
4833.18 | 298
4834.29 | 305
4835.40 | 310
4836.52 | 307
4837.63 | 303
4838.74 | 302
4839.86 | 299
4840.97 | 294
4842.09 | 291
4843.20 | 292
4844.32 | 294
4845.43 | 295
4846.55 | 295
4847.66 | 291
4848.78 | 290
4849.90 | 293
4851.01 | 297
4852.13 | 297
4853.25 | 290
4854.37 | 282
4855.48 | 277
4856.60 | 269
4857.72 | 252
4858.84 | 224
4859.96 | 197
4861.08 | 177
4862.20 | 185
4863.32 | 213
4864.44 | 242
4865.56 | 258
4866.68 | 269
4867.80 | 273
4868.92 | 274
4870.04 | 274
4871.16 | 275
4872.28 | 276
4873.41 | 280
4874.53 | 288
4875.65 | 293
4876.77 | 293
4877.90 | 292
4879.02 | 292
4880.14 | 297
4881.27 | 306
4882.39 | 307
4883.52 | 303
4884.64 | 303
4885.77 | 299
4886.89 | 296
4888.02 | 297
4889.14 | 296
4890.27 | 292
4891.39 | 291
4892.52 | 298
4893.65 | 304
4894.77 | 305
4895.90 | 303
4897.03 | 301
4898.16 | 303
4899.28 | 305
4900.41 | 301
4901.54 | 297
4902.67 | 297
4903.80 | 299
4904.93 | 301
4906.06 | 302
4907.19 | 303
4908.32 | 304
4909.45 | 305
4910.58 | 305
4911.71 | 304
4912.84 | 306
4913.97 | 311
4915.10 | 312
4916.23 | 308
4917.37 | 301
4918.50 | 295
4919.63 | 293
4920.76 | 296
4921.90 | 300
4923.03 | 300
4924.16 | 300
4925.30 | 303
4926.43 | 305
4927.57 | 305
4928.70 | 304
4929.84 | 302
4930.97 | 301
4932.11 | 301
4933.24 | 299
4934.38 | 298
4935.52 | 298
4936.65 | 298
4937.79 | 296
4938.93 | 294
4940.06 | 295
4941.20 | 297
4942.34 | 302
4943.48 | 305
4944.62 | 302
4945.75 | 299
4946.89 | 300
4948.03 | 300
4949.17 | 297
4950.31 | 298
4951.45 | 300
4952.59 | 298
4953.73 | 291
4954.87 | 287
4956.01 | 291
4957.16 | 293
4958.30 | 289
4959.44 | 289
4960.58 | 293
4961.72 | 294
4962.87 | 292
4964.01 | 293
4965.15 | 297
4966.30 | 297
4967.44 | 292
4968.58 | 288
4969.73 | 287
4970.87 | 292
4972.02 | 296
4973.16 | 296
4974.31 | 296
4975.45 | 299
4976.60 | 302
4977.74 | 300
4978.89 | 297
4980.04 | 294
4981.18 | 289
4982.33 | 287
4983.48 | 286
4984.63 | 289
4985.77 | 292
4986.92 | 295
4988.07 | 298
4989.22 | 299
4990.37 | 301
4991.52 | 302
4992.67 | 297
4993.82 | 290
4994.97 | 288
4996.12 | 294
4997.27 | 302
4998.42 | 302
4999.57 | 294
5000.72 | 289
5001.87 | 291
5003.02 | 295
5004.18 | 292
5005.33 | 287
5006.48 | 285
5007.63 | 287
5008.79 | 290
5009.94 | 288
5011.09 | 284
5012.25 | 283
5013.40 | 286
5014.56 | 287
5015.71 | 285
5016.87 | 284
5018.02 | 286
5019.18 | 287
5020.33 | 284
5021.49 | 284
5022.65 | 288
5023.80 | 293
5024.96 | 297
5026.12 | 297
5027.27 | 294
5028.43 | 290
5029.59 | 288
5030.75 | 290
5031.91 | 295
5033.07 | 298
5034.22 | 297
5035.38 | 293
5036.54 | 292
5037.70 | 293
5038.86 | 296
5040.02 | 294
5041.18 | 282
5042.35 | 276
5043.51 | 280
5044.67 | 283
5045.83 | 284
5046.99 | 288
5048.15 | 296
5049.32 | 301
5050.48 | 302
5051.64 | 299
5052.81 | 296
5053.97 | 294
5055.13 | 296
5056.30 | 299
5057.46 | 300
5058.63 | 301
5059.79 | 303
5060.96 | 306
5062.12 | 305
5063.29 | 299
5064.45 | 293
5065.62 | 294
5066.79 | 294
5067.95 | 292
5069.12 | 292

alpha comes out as 0.17 mag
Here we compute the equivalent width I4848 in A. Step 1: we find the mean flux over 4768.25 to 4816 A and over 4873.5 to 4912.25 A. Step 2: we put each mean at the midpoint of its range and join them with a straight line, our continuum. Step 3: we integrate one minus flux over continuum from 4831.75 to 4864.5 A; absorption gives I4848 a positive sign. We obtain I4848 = 3.0 A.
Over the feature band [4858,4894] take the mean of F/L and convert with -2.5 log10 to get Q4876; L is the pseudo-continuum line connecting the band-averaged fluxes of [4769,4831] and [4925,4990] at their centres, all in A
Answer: 0.11 mag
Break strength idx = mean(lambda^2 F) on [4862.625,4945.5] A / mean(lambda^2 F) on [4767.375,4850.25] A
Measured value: 1.01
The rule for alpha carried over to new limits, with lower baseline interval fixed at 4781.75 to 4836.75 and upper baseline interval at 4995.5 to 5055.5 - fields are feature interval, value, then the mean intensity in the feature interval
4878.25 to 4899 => 0.00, 300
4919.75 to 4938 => -0.01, 300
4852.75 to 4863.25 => 0.26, 238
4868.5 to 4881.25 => 0.06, 286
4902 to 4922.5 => -0.01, 302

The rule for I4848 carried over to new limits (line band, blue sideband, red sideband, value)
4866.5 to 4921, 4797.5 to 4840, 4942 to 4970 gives 0.54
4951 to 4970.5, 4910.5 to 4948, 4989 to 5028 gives 0.30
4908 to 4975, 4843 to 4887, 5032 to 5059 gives -3.73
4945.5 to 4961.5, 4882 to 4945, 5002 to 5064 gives 0.17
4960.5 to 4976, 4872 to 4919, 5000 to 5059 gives 0.05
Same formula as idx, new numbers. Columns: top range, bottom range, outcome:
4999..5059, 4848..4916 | 1.08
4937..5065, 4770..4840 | 1.04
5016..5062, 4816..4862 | 1.10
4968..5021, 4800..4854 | 1.03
